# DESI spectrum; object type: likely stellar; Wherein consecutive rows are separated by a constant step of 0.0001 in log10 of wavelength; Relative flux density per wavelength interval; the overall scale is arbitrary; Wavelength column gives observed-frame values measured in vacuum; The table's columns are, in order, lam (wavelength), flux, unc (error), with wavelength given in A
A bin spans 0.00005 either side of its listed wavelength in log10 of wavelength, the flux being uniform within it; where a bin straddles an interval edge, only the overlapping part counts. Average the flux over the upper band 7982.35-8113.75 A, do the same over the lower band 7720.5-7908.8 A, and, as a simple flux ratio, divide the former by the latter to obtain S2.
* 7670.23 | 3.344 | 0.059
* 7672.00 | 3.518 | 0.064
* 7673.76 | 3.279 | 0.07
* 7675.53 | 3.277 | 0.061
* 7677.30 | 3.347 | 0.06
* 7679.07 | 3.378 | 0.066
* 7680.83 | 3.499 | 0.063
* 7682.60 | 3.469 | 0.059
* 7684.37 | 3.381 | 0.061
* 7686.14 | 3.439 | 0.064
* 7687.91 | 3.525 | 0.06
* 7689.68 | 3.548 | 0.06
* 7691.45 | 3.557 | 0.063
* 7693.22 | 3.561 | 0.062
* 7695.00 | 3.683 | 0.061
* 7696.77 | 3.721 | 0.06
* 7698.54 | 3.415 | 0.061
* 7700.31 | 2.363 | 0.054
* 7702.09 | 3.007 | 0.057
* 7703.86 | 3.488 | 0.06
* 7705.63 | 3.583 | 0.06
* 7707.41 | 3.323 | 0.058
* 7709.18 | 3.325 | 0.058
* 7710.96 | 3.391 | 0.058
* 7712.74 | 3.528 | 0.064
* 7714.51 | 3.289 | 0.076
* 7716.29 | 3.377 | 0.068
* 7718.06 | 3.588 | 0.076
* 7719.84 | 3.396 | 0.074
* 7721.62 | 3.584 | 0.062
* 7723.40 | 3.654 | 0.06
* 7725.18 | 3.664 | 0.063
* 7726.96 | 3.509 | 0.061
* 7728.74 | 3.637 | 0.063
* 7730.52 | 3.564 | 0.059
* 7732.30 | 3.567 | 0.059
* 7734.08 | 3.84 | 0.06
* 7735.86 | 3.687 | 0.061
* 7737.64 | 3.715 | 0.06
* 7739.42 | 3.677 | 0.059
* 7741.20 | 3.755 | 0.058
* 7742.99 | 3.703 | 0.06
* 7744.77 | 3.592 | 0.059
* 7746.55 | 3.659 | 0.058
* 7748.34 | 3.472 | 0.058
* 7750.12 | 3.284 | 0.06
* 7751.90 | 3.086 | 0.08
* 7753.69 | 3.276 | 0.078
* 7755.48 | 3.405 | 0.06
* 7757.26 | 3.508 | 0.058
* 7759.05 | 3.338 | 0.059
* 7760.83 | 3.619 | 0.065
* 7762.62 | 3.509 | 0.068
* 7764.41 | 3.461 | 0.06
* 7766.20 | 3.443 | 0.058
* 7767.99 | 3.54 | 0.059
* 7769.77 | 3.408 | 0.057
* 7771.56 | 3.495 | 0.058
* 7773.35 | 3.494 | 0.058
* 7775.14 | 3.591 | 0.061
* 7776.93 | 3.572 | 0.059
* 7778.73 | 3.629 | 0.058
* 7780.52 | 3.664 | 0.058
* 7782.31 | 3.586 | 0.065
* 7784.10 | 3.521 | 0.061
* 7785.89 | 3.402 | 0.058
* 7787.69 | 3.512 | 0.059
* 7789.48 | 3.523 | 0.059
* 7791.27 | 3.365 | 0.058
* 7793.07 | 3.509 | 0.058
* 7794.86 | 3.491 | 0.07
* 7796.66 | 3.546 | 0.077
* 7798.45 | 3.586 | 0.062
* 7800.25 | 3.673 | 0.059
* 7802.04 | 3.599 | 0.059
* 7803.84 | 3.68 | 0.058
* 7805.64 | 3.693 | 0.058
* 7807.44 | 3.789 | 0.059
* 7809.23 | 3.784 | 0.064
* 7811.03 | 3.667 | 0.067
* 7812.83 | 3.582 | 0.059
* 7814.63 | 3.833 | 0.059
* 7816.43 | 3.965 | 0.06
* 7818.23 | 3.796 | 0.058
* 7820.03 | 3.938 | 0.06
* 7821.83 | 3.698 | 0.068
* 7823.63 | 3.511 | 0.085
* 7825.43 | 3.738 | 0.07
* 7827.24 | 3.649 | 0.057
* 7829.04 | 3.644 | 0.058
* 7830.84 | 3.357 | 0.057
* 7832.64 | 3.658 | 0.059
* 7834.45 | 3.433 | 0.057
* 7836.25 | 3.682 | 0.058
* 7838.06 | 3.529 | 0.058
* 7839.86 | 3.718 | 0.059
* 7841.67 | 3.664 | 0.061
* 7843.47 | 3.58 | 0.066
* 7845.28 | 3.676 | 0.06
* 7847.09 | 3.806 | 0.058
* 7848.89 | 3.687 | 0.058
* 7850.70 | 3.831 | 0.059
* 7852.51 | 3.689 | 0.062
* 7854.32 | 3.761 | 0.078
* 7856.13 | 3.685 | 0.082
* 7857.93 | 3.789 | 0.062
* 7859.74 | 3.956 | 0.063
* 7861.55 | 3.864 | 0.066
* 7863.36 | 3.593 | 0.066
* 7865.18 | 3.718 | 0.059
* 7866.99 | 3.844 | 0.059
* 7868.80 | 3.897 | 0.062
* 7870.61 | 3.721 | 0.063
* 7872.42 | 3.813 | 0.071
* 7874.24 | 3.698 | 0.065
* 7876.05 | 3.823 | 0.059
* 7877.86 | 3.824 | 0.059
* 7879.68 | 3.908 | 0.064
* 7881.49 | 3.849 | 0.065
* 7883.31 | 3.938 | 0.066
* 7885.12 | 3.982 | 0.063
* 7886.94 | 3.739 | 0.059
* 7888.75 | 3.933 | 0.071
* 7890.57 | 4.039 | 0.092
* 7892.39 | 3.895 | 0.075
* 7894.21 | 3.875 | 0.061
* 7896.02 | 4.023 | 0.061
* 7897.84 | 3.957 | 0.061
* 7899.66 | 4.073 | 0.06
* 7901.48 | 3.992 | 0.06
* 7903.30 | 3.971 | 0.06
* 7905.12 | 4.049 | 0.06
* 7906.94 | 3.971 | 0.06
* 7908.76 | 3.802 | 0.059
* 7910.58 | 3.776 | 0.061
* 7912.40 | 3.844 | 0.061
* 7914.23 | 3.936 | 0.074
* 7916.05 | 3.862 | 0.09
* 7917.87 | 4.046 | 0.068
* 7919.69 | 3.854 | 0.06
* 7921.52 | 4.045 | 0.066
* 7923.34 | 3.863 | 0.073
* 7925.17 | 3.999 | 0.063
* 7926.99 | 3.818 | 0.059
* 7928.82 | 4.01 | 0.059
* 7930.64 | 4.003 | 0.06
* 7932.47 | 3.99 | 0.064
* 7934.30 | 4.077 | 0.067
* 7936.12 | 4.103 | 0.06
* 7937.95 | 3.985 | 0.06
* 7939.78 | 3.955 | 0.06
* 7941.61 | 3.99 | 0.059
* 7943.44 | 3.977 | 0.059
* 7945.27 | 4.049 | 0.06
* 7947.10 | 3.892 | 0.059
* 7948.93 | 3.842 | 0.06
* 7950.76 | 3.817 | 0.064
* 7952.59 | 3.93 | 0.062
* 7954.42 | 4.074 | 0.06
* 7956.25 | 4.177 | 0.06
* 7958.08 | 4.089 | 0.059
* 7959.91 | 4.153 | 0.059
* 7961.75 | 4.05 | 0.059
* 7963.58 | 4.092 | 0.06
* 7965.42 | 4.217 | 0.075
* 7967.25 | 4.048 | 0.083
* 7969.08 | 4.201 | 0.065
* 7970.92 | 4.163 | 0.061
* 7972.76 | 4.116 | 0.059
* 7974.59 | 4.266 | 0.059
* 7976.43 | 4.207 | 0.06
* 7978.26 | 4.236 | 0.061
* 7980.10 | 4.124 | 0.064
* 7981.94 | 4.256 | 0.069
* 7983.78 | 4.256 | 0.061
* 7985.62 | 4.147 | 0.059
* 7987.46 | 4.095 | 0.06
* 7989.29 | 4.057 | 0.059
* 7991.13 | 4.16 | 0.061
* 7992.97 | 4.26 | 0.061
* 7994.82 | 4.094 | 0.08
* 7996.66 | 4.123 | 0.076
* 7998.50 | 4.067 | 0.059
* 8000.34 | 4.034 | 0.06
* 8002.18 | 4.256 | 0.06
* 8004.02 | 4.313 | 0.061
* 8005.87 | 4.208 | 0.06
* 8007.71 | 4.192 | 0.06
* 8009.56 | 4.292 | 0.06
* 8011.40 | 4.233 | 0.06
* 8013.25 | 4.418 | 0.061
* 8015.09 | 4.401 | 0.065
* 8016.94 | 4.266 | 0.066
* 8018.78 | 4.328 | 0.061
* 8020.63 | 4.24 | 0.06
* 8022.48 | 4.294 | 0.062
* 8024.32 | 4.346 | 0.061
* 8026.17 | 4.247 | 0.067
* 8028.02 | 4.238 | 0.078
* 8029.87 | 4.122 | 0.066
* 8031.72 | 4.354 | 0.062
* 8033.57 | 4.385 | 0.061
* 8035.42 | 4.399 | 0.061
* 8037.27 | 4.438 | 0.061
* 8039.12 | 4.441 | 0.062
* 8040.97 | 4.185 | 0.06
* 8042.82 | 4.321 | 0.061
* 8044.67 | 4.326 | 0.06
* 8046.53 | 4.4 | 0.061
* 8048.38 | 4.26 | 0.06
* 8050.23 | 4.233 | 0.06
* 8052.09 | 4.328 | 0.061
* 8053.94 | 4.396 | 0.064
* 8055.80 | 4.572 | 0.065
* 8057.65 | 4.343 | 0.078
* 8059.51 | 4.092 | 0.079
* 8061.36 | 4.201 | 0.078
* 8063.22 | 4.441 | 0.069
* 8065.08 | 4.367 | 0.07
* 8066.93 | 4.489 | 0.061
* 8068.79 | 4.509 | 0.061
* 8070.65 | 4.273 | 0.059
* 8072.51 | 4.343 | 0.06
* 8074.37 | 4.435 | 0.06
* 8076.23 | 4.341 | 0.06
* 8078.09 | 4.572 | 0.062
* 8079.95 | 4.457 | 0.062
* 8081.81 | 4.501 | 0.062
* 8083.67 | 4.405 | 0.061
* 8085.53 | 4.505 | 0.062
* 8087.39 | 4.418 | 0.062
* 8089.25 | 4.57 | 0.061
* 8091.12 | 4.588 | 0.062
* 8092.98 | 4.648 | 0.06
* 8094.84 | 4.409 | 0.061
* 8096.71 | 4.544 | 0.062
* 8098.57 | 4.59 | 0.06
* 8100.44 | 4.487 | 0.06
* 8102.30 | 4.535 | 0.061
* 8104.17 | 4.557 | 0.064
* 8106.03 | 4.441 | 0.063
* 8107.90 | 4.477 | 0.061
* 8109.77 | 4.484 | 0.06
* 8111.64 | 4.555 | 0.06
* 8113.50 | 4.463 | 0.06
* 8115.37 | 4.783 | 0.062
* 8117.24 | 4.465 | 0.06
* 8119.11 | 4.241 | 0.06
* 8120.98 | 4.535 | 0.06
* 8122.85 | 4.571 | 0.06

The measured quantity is 1.18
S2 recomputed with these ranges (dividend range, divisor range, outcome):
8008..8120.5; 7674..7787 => 1.26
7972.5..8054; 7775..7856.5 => 1.17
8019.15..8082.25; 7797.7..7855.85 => 1.18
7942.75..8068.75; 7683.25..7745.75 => 1.20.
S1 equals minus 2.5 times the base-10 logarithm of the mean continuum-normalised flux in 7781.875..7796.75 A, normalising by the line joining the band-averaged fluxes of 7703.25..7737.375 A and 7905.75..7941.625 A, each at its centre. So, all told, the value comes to 0.06 mag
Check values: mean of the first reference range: 3.53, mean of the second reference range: 3.95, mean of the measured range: 3.49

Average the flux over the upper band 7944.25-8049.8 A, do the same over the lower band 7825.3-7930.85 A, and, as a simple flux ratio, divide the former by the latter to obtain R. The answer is 1.1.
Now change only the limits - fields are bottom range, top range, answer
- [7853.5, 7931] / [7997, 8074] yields 1.11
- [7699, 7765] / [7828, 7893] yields 1.08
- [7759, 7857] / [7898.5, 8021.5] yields 1.13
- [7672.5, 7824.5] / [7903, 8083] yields 1.18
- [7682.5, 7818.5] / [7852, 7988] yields 1.12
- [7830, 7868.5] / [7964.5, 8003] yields 1.13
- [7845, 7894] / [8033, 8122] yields 1.16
